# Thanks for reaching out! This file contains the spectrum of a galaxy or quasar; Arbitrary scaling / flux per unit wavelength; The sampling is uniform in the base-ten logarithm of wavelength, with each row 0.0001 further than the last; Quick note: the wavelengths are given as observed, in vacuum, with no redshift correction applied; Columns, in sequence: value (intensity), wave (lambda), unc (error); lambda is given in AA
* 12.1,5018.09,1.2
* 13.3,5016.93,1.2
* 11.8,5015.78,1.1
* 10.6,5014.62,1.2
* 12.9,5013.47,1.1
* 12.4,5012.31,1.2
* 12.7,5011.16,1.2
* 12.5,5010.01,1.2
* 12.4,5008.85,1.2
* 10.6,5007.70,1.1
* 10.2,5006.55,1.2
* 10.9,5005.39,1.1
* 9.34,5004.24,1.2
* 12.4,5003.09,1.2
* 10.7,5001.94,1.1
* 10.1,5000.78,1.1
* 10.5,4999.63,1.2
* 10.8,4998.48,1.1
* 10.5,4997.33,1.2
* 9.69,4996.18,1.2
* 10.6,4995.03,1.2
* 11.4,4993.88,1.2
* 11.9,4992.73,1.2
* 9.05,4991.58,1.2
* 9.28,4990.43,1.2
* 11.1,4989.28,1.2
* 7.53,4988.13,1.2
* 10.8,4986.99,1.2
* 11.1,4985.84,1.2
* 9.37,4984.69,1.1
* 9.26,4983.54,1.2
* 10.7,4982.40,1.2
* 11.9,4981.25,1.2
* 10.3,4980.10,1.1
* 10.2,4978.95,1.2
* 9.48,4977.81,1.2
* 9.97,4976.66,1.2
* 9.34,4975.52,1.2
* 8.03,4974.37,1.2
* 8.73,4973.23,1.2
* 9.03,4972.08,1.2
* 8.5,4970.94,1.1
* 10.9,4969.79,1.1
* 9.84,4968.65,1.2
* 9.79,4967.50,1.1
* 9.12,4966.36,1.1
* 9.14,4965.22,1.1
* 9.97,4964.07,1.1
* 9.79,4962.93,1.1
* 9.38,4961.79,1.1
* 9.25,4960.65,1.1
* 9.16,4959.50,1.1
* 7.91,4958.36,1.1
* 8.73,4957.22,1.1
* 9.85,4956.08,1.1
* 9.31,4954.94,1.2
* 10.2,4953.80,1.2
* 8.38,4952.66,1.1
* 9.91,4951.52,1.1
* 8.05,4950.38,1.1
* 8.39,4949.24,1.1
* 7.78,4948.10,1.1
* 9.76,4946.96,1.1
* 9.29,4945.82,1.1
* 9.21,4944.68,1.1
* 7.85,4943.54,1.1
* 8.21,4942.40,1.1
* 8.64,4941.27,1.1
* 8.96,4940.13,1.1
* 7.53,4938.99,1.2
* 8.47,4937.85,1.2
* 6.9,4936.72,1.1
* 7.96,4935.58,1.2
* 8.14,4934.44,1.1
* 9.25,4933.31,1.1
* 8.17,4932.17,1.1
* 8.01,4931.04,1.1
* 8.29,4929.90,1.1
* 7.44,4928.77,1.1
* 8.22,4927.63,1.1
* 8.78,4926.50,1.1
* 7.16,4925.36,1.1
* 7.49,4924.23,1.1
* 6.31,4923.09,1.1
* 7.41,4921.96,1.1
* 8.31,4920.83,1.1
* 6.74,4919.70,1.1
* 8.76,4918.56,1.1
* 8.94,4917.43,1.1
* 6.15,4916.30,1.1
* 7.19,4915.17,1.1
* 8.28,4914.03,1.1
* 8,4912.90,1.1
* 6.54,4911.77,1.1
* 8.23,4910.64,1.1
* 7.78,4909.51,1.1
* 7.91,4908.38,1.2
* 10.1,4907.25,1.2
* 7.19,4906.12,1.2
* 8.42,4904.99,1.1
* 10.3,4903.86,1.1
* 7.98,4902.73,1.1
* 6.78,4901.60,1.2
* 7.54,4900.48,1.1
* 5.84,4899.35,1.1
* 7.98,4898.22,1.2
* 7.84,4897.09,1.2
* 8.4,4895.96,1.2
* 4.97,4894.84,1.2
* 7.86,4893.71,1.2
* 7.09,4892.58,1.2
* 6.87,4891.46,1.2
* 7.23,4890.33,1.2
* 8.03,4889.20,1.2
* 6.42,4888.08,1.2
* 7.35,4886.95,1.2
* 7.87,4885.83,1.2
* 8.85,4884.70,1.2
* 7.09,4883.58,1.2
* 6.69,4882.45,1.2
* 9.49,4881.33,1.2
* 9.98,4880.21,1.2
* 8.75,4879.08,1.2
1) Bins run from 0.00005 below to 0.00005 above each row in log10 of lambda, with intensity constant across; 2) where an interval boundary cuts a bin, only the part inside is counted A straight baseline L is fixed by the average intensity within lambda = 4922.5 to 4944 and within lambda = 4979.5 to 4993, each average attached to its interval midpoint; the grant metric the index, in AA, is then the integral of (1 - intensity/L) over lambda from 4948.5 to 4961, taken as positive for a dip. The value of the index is -0.2 AA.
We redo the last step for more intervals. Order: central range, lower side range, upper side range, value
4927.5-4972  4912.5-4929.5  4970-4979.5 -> -1.6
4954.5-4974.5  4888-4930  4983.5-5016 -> 0.6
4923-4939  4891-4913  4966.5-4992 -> 1.0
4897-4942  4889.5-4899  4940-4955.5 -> 0.6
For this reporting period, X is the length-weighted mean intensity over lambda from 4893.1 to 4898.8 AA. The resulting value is 7.4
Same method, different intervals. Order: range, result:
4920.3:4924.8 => 7.38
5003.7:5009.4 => 10.7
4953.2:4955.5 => 9.74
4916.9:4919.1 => 8.86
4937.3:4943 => 8.36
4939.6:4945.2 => 8.57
